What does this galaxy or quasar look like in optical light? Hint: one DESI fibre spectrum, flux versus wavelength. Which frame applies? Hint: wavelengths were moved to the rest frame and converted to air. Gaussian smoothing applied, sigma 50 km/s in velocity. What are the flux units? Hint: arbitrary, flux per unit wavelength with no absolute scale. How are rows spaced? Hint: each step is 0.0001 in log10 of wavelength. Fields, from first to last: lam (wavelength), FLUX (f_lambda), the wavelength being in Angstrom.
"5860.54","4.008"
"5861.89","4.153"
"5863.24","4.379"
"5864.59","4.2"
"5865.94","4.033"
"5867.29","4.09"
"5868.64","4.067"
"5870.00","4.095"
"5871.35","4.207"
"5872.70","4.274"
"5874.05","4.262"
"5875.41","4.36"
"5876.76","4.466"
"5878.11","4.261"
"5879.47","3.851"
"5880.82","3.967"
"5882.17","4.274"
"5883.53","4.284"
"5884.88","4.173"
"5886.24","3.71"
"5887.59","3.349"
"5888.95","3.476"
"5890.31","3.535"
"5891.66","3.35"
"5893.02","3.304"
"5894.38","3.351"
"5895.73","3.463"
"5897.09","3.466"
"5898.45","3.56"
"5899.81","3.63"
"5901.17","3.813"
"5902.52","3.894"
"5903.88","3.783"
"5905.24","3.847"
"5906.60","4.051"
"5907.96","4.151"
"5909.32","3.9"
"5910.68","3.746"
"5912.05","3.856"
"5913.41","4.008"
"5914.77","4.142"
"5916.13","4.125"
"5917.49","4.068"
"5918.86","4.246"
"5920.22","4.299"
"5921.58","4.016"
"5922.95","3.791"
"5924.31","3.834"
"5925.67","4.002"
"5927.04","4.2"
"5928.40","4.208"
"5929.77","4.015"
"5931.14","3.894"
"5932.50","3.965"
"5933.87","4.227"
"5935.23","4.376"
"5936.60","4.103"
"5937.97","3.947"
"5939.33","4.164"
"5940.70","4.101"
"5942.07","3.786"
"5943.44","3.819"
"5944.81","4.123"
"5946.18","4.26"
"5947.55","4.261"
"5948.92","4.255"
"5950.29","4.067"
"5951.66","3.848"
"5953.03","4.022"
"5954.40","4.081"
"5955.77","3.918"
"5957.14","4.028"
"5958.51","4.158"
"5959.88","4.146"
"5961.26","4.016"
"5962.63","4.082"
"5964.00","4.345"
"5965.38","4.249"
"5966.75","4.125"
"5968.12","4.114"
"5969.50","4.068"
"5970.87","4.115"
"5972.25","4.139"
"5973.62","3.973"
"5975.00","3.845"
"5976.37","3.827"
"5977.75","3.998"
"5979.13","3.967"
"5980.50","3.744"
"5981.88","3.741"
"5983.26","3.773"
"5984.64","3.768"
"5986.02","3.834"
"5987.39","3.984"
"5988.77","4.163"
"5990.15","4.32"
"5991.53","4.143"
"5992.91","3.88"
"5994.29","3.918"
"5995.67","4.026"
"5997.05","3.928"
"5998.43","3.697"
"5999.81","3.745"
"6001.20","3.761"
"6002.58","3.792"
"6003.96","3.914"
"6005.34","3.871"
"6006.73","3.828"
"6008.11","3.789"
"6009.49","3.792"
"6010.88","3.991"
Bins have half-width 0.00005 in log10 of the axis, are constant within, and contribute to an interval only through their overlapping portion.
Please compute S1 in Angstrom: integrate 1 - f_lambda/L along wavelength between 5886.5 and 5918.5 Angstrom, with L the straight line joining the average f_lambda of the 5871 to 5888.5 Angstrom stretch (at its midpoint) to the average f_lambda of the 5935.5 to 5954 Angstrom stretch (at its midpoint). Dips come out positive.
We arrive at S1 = 2.73 Angstrom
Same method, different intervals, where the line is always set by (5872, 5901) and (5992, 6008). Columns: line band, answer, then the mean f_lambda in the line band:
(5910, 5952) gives -2.4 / 4.06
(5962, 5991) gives -1.2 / 4.01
